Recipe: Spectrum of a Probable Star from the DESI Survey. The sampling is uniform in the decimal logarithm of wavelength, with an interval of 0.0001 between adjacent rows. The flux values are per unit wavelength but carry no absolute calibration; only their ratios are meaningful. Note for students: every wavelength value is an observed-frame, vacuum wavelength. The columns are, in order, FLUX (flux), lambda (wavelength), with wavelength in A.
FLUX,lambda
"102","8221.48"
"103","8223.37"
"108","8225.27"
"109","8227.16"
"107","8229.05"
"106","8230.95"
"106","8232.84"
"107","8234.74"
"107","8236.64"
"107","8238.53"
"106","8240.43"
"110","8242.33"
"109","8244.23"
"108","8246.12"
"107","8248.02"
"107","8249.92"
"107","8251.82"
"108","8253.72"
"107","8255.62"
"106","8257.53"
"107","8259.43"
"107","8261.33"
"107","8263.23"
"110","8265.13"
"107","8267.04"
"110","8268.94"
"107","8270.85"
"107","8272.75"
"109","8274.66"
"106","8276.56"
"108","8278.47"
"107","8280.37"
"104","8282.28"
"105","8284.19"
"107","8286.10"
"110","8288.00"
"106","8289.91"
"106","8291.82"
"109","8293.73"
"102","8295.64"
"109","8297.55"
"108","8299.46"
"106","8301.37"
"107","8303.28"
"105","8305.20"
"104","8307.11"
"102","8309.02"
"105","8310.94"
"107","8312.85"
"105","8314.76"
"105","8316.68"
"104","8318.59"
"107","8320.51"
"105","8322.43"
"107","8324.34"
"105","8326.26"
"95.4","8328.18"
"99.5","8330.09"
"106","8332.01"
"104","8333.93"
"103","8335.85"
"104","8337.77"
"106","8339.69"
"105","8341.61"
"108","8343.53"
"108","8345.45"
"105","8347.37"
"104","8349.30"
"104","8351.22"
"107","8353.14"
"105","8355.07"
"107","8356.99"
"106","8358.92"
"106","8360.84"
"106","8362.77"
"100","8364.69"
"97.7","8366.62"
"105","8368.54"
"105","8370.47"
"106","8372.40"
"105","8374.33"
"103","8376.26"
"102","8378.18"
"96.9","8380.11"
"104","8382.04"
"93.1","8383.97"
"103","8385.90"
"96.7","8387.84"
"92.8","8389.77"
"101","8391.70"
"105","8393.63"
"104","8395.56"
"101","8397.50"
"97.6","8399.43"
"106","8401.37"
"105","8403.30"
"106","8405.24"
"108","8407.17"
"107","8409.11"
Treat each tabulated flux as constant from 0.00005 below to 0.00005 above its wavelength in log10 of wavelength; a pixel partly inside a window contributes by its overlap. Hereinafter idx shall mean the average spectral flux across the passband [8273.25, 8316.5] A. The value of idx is 106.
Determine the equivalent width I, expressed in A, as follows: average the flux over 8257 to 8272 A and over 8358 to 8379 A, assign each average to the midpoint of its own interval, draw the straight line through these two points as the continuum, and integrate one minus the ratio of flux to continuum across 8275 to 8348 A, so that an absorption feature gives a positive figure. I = 0.4 A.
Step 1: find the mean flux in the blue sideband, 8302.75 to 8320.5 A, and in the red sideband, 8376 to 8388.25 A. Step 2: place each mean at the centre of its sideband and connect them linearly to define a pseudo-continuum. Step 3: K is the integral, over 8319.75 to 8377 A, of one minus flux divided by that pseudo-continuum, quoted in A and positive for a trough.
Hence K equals -1.3 A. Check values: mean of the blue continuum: 105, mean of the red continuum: 99.8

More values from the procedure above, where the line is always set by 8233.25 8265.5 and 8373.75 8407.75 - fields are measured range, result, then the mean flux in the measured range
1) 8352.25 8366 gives -0.29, 105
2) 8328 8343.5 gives 0.04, 104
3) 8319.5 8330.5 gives 0.10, 103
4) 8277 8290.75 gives -0.09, 107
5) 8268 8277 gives -0.12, 108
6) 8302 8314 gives 0.00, 105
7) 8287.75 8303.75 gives -0.21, 107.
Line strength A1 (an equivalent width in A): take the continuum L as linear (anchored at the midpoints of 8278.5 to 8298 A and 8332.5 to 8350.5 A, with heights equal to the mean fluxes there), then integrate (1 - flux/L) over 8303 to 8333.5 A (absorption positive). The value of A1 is 0.45 A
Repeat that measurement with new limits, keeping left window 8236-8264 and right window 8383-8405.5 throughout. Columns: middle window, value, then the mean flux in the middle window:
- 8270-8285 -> -0.08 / 107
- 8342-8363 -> -0.68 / 106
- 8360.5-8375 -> -0.25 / 104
